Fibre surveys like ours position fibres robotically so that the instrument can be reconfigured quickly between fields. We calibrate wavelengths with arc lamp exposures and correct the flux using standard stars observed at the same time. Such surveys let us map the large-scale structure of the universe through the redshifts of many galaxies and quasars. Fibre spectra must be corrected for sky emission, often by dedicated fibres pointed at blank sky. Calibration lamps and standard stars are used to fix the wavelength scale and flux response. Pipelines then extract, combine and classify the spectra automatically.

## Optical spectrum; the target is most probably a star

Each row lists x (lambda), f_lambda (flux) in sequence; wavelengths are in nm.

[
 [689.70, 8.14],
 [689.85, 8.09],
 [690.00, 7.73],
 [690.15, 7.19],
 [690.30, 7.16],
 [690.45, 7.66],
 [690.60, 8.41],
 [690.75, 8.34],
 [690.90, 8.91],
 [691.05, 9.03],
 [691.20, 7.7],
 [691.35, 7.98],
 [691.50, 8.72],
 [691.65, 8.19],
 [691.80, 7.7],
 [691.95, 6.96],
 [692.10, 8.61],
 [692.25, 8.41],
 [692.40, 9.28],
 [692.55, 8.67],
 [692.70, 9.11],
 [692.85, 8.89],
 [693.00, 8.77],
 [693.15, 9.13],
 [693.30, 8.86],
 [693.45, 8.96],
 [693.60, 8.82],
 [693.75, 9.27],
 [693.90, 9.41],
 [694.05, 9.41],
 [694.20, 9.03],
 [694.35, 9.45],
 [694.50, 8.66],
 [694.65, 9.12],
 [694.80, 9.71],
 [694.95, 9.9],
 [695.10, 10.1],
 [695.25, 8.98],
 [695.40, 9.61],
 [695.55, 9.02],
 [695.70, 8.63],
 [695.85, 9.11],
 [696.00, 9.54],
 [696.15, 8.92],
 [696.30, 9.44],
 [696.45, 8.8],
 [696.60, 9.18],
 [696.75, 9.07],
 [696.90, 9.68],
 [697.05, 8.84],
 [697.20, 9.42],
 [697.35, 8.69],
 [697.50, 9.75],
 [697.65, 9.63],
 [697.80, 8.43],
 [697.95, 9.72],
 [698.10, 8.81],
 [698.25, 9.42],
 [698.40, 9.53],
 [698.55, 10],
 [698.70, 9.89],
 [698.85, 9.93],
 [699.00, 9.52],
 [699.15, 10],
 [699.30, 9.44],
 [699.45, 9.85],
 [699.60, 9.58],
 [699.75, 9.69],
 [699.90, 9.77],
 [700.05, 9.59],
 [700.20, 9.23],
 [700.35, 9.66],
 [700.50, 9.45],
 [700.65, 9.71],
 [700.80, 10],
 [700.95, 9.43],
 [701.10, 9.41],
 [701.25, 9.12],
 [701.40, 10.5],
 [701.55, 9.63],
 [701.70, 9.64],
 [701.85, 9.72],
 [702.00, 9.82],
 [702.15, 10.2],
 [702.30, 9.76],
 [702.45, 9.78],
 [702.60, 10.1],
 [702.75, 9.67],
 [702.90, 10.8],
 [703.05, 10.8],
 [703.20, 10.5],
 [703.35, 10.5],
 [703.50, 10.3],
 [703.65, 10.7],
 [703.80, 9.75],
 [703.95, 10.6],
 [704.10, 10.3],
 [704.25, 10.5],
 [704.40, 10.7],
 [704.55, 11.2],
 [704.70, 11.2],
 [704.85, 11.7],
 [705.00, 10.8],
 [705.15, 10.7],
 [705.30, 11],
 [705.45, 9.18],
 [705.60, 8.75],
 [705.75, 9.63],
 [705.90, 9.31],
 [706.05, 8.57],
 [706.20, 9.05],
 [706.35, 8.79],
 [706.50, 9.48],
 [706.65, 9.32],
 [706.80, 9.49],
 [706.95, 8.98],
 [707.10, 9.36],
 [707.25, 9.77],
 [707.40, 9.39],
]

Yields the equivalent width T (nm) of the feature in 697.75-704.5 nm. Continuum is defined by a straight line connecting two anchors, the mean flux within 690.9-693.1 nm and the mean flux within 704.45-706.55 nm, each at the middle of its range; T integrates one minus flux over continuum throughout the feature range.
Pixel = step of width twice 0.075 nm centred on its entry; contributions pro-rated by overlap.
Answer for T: -0.27 nm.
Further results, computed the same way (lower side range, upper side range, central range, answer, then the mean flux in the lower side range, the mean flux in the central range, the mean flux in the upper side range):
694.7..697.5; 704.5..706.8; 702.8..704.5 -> -0.13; 9.27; 10.5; 9.88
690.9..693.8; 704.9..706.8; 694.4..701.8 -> -0.36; 8.58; 9.44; 9.57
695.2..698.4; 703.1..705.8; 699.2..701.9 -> 0.05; 9.19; 9.64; 10.5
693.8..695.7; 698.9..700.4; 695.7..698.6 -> 0.07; 9.34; 9.24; 9.64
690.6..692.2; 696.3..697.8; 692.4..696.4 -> -0.20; 8.23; 9.17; 9.2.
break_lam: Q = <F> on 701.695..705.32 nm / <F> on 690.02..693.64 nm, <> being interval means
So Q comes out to 1.25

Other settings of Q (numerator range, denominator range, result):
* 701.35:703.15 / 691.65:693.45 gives 1.17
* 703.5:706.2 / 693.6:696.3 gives 1.10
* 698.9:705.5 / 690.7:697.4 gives 1.13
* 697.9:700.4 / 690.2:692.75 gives 1.16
